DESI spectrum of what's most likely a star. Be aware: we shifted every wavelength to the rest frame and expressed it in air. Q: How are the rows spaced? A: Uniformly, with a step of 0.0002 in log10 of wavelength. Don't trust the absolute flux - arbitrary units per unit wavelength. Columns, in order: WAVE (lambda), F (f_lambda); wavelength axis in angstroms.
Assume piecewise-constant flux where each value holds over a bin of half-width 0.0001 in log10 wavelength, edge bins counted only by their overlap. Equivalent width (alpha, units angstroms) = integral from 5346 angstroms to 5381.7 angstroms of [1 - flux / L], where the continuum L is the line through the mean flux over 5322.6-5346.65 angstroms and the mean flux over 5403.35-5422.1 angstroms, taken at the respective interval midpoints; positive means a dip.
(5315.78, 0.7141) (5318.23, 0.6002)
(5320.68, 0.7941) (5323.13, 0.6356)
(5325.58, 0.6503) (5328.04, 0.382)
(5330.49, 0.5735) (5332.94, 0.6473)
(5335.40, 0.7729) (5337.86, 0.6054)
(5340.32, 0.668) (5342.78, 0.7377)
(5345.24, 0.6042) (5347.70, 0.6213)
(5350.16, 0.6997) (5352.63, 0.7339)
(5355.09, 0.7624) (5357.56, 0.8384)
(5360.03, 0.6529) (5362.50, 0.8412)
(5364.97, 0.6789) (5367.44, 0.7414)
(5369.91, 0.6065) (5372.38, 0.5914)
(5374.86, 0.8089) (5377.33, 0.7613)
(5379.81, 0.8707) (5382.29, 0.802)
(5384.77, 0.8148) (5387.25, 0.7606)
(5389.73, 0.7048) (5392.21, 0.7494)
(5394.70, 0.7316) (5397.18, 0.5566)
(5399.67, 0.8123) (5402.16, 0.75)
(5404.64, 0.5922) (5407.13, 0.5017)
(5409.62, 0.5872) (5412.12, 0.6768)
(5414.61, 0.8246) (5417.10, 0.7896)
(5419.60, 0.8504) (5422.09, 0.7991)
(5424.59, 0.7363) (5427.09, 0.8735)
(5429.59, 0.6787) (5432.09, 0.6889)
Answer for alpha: -4.1 angstroms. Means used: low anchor 0.627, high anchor 0.697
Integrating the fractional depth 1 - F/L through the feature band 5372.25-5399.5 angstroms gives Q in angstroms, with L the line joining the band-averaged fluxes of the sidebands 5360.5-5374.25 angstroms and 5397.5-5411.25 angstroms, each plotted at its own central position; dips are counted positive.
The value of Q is -3.3 angstroms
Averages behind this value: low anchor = 0.695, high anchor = 0.643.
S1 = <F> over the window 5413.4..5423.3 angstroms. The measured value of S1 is 0.816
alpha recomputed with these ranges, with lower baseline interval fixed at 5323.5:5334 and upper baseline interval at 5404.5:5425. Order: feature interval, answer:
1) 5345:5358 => -2.2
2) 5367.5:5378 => -0.9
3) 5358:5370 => -1.8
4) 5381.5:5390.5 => -1.5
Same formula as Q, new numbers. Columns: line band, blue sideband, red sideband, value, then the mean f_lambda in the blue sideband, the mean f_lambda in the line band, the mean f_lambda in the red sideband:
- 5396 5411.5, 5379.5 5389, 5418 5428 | 3.28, 0.8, 0.635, 0.812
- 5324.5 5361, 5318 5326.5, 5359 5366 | 2.13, 0.679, 0.664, 0.728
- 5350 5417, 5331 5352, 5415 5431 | 0.60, 0.668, 0.722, 0.789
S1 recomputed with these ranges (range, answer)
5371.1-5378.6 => 0.721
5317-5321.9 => 0.697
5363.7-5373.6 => 0.656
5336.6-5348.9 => 0.648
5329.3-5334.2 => 0.612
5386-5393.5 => 0.738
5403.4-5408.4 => 0.548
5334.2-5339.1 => 0.688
